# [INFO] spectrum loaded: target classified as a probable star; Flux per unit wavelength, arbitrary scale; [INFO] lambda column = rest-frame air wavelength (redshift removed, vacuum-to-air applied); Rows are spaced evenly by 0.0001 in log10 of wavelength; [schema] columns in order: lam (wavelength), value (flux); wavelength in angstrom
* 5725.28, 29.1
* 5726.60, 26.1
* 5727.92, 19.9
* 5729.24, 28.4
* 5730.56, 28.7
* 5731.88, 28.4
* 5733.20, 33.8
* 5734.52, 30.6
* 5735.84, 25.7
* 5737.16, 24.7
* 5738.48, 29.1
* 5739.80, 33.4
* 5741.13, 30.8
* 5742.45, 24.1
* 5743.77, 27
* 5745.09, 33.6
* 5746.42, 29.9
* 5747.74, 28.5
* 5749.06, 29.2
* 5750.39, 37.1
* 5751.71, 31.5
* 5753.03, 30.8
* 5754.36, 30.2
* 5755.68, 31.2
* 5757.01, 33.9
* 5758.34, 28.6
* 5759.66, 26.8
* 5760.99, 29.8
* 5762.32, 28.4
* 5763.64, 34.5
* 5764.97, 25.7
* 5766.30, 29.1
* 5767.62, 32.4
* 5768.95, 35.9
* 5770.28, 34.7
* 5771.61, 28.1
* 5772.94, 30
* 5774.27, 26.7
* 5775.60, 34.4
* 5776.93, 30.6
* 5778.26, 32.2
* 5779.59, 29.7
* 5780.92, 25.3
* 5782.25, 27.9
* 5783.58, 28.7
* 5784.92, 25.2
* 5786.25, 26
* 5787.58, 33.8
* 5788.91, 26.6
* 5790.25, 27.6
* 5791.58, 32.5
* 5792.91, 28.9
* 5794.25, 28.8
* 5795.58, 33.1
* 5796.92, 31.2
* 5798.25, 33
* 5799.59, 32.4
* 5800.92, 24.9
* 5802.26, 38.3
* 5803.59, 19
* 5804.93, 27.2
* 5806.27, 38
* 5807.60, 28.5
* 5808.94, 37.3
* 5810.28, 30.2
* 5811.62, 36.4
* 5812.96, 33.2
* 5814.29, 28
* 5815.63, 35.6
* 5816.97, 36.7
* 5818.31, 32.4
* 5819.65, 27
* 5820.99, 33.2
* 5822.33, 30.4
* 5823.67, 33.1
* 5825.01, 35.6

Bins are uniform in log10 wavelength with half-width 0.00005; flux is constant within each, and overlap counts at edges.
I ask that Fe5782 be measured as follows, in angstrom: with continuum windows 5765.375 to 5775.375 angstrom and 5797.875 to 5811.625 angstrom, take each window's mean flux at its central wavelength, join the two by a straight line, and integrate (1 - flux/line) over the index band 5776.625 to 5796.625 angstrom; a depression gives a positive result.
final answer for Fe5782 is 1.2 angstrom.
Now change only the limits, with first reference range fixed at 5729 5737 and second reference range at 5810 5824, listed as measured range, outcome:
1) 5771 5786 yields 1.0 angstrom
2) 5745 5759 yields -0.7 angstrom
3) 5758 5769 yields 0.2 angstrom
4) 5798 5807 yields 0.4 angstrom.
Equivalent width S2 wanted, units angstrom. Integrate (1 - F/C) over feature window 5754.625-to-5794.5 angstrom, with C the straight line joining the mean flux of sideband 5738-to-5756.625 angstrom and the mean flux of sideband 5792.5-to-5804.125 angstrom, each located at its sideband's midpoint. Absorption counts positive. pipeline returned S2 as 0.6 angstrom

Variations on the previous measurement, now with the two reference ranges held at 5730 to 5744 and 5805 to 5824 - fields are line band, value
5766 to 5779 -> -0.4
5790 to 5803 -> 0.3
